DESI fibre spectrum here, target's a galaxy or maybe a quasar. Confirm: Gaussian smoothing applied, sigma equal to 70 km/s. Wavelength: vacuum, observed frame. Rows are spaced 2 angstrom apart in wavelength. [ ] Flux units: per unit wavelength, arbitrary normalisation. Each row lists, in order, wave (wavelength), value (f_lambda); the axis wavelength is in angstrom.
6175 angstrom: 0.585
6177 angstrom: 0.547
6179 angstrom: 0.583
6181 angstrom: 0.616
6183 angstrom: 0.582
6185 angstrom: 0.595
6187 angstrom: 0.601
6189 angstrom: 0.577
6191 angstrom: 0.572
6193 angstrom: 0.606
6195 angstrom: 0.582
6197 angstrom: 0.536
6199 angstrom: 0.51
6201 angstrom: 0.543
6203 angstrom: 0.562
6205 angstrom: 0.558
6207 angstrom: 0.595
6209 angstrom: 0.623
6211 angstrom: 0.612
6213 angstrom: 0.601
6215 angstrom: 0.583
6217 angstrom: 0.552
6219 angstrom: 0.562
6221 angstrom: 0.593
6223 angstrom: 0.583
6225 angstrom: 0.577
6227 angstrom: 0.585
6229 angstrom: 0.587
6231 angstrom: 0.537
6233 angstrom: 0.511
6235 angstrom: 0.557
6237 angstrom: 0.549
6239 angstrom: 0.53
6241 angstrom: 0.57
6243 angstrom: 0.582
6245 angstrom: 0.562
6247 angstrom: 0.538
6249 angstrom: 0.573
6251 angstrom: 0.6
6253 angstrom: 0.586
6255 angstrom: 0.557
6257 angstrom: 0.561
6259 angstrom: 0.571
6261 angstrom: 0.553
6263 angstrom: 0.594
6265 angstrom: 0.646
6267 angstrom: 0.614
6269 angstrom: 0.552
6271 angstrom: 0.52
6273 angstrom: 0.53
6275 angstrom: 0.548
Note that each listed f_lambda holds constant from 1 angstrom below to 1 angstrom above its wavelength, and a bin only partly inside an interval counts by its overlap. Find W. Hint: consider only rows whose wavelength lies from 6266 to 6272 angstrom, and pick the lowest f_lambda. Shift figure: 0.52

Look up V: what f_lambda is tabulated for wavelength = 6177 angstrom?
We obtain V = 0.547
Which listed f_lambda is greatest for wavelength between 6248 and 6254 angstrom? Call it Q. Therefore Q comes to 0.6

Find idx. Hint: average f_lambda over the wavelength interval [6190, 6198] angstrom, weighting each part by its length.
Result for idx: 0.574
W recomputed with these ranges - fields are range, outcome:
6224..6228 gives 0.577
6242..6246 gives 0.562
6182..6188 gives 0.582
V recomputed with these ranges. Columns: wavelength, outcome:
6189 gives 0.577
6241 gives 0.57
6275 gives 0.548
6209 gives 0.623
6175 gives 0.585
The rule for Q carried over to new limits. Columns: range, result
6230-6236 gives 0.557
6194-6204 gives 0.582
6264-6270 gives 0.646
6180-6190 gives 0.616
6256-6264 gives 0.594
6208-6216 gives 0.623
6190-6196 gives 0.606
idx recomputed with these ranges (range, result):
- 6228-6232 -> 0.562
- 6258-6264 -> 0.573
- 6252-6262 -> 0.566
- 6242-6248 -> 0.561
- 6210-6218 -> 0.587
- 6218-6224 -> 0.579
